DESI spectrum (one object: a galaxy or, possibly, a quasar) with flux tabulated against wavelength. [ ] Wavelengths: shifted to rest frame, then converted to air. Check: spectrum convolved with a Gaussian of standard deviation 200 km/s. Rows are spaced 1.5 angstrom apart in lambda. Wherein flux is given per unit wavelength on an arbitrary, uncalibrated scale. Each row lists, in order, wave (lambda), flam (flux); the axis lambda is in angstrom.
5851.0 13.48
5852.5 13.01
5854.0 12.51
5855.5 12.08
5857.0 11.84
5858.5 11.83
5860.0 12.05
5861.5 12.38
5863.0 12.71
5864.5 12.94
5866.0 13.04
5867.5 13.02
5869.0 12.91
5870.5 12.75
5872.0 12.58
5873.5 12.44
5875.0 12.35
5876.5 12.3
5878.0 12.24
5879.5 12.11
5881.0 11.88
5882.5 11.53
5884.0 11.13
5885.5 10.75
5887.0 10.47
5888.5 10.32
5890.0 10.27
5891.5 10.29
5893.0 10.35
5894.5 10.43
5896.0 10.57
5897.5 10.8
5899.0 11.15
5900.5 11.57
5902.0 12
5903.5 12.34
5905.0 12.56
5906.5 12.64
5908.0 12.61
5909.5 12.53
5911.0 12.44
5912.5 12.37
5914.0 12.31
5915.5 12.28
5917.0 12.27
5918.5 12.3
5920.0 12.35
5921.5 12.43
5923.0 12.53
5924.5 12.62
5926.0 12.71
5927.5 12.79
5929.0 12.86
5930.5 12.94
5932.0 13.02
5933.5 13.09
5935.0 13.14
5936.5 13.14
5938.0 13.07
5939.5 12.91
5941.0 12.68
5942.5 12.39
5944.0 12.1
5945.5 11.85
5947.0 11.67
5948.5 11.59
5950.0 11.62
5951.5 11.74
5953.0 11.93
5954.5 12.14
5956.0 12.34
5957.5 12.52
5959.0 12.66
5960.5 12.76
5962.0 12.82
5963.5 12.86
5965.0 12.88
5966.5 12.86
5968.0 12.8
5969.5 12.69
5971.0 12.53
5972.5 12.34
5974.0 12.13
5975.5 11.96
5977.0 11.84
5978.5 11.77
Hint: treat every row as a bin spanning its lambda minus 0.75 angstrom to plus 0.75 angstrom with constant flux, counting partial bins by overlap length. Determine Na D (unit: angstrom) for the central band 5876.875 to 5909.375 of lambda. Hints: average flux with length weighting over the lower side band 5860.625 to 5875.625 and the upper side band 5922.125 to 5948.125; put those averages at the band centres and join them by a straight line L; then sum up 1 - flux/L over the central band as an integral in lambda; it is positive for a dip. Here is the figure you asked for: 3.39 angstrom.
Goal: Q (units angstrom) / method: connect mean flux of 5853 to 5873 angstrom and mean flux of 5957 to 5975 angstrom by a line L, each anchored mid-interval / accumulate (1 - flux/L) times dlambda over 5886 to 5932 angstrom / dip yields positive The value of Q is 2.53 angstrom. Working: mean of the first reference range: 12.5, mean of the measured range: 11.9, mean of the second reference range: 12.6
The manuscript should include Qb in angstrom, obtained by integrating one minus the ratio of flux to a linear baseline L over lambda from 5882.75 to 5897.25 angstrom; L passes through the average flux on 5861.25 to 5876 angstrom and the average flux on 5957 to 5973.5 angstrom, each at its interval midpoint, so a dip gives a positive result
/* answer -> 2.5 angstrom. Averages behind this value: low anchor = 12.7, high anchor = 12.7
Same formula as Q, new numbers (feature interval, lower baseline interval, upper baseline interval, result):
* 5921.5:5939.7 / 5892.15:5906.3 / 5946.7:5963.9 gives -1.6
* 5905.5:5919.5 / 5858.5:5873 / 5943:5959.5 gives -0.1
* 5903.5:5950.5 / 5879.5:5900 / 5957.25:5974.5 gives -3.2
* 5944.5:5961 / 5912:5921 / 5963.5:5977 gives 0.5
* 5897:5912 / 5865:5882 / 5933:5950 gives 0.5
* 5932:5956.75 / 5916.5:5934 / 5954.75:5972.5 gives 0.6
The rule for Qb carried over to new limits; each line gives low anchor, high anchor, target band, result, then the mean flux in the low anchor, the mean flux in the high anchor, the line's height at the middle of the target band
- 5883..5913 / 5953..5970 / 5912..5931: -1.1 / 11.4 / 12.6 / 11.8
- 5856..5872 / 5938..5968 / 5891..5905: 1.5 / 12.5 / 12.4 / 12.5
